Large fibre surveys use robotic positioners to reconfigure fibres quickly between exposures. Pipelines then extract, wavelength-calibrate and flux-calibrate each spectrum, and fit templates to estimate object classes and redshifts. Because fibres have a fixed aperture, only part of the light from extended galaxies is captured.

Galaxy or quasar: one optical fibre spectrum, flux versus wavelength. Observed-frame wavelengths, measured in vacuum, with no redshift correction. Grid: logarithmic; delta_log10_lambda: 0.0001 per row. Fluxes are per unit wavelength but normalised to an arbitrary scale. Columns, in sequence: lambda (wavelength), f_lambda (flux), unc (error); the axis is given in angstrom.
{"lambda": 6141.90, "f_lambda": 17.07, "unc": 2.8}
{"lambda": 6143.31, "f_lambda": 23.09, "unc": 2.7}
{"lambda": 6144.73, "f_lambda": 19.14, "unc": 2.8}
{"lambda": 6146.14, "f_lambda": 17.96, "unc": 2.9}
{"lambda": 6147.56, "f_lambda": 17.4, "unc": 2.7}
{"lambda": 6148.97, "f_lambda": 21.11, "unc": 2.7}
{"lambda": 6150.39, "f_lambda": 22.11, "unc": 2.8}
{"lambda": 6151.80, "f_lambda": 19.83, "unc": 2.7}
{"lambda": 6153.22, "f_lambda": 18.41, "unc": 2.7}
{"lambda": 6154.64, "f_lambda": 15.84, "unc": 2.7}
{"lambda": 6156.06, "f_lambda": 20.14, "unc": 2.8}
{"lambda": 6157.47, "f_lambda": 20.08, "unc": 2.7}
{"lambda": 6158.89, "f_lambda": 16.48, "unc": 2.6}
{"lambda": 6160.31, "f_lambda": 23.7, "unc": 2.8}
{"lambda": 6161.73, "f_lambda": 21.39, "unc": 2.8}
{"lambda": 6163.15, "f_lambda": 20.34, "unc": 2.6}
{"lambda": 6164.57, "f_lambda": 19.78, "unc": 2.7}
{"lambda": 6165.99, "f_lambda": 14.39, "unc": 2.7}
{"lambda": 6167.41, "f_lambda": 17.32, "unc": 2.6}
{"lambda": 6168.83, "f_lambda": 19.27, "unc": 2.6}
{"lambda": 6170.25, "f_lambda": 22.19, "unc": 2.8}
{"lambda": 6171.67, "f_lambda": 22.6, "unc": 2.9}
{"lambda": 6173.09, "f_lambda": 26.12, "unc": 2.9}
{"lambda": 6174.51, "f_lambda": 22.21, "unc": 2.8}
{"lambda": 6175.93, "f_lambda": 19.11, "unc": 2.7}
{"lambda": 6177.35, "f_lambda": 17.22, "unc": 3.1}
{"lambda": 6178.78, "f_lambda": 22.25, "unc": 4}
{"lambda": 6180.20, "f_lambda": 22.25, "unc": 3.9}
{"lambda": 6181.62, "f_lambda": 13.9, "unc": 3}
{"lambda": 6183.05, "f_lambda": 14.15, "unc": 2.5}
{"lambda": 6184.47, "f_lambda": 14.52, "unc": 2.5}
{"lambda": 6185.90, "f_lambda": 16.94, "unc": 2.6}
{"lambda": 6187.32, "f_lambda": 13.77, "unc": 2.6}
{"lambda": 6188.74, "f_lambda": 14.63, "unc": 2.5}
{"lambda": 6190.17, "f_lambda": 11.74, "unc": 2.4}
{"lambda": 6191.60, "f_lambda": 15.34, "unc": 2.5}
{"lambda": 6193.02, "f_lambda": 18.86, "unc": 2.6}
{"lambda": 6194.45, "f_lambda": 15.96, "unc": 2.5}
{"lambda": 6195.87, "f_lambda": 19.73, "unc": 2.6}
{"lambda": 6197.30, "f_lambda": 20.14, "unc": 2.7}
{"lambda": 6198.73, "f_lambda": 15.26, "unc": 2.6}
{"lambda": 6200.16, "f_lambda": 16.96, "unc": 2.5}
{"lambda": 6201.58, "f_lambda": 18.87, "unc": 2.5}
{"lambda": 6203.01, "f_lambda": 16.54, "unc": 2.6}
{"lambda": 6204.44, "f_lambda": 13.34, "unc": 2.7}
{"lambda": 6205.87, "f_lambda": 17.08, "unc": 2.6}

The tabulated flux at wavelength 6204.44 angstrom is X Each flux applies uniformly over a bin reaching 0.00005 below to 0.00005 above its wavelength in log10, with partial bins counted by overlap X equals 13.34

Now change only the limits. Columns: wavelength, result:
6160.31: 23.7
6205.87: 17.08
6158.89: 16.48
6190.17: 11.74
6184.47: 14.52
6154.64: 15.84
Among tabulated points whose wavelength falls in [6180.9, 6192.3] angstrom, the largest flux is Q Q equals 16.94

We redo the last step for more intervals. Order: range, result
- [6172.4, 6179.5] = 26.12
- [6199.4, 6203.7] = 18.87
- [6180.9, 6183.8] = 14.15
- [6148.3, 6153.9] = 22.11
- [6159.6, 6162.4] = 23.7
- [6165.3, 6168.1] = 17.32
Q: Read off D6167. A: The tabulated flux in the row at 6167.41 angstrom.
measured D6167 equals 17.32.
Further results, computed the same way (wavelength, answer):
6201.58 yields 18.87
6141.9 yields 17.07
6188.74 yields 14.63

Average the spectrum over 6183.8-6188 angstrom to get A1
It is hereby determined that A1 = 15.1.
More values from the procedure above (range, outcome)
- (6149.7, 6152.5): 21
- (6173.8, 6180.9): 20.6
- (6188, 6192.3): 13.9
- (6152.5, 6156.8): 18.1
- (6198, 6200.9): 16.2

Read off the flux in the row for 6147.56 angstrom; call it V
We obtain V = 17.4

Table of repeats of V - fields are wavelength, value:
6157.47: 20.08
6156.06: 20.14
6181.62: 13.9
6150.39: 22.11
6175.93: 19.11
